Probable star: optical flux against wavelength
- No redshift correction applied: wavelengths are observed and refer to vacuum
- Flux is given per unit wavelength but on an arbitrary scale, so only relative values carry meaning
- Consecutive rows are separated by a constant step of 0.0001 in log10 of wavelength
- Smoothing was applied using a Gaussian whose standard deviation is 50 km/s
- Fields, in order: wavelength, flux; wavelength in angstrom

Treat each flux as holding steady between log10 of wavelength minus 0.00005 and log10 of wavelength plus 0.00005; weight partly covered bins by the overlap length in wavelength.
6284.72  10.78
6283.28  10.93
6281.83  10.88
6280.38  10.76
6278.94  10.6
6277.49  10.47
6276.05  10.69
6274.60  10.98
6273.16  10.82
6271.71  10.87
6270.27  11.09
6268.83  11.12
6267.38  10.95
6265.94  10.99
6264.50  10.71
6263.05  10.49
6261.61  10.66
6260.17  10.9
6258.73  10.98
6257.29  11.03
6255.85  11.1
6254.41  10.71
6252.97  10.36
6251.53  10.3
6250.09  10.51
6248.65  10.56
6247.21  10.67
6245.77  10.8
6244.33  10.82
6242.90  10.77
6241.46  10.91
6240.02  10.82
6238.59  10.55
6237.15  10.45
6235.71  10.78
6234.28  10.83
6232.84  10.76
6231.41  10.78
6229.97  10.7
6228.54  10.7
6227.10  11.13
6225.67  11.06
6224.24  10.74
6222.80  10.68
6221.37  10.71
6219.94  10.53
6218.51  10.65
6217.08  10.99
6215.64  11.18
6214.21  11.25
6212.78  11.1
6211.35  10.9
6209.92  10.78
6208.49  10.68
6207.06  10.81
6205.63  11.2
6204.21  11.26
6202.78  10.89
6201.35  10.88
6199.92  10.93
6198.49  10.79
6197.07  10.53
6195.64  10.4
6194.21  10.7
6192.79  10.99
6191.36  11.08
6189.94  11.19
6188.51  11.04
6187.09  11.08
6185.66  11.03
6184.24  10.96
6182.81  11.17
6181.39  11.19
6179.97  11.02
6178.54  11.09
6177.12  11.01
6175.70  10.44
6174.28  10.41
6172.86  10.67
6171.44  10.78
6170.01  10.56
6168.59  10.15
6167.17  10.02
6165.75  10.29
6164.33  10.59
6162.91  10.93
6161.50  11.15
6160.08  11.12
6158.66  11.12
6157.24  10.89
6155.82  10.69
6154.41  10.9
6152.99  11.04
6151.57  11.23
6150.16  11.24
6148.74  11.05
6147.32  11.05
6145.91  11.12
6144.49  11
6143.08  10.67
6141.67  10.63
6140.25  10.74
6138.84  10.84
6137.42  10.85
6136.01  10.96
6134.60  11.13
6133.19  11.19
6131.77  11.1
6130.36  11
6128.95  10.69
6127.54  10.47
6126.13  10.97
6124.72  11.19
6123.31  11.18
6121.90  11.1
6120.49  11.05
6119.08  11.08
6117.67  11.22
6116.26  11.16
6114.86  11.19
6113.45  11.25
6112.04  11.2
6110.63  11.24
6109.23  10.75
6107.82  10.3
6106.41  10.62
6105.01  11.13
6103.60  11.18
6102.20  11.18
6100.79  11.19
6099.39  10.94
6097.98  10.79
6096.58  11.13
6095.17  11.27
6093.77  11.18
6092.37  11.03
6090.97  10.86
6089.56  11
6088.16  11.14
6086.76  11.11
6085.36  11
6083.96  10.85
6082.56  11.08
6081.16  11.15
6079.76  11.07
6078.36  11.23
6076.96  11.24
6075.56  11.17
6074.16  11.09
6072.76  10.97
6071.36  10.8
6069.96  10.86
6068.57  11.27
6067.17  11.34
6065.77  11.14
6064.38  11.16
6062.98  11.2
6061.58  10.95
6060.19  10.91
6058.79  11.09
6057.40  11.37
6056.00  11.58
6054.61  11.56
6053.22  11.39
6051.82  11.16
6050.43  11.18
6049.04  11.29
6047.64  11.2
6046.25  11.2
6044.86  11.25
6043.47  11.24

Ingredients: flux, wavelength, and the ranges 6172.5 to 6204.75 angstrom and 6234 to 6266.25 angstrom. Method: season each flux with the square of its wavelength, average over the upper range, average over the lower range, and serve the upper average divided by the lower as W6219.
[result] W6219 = 1.00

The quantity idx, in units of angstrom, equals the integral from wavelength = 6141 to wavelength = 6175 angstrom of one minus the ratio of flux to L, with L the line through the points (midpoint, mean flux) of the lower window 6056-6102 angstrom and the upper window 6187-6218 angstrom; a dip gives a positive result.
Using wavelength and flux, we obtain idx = 0.6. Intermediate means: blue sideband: 11.1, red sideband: 10.9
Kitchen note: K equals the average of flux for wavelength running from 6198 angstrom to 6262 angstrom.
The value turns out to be 10.8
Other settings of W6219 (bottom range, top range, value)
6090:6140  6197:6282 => 1.02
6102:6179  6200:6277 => 1.02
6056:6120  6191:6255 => 1.02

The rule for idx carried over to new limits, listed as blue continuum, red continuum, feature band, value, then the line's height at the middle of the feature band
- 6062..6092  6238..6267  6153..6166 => 0.0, 10.9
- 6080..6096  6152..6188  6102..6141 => -0.1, 11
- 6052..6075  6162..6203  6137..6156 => -0.1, 10.9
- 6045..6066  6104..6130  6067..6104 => 0.1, 11.1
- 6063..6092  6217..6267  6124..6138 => 0.0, 11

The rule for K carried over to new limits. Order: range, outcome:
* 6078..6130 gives 11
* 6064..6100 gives 11.1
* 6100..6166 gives 11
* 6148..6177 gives 10.8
